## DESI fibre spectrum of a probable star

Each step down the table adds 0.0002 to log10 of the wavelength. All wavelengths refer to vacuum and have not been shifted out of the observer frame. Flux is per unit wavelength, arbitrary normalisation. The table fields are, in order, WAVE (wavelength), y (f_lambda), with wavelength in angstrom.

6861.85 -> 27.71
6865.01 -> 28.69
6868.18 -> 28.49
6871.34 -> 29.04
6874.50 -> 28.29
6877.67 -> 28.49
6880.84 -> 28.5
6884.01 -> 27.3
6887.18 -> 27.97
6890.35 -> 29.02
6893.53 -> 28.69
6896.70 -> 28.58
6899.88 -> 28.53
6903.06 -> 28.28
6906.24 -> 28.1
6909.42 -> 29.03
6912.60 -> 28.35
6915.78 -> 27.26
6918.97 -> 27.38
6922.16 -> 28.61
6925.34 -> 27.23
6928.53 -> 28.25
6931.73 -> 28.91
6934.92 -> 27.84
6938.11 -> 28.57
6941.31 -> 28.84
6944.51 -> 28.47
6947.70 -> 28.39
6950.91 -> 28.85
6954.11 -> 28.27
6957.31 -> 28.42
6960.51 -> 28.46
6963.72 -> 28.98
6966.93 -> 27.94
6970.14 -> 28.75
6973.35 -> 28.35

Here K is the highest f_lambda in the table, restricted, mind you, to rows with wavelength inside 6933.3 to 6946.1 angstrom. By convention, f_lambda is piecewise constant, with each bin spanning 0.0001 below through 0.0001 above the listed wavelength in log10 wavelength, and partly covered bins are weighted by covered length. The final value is 28.84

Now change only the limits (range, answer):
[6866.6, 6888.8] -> 29.04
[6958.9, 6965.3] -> 28.98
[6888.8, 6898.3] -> 29.02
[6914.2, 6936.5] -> 28.91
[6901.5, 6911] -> 29.03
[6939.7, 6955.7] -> 28.85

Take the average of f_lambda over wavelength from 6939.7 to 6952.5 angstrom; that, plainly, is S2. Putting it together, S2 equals 28.6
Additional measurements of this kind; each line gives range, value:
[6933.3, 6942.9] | 28.4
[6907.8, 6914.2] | 28.7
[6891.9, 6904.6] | 28.5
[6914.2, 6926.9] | 27.6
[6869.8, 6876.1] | 28.7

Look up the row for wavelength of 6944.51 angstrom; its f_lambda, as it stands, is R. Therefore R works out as 28.47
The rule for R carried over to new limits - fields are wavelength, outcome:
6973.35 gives 28.35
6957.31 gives 28.42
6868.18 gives 28.49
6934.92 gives 27.84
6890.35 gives 29.02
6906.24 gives 28.1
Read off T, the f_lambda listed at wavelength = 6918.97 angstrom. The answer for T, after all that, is 27.38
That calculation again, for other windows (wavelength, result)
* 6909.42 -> 29.03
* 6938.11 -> 28.57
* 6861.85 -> 27.71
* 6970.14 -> 28.75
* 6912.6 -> 28.35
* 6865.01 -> 28.69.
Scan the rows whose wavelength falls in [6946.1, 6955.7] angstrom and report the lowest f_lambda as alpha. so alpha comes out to 28.27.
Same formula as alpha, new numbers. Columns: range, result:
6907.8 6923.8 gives 27.26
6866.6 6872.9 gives 28.49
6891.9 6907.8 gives 28.1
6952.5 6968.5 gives 27.94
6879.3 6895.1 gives 27.3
